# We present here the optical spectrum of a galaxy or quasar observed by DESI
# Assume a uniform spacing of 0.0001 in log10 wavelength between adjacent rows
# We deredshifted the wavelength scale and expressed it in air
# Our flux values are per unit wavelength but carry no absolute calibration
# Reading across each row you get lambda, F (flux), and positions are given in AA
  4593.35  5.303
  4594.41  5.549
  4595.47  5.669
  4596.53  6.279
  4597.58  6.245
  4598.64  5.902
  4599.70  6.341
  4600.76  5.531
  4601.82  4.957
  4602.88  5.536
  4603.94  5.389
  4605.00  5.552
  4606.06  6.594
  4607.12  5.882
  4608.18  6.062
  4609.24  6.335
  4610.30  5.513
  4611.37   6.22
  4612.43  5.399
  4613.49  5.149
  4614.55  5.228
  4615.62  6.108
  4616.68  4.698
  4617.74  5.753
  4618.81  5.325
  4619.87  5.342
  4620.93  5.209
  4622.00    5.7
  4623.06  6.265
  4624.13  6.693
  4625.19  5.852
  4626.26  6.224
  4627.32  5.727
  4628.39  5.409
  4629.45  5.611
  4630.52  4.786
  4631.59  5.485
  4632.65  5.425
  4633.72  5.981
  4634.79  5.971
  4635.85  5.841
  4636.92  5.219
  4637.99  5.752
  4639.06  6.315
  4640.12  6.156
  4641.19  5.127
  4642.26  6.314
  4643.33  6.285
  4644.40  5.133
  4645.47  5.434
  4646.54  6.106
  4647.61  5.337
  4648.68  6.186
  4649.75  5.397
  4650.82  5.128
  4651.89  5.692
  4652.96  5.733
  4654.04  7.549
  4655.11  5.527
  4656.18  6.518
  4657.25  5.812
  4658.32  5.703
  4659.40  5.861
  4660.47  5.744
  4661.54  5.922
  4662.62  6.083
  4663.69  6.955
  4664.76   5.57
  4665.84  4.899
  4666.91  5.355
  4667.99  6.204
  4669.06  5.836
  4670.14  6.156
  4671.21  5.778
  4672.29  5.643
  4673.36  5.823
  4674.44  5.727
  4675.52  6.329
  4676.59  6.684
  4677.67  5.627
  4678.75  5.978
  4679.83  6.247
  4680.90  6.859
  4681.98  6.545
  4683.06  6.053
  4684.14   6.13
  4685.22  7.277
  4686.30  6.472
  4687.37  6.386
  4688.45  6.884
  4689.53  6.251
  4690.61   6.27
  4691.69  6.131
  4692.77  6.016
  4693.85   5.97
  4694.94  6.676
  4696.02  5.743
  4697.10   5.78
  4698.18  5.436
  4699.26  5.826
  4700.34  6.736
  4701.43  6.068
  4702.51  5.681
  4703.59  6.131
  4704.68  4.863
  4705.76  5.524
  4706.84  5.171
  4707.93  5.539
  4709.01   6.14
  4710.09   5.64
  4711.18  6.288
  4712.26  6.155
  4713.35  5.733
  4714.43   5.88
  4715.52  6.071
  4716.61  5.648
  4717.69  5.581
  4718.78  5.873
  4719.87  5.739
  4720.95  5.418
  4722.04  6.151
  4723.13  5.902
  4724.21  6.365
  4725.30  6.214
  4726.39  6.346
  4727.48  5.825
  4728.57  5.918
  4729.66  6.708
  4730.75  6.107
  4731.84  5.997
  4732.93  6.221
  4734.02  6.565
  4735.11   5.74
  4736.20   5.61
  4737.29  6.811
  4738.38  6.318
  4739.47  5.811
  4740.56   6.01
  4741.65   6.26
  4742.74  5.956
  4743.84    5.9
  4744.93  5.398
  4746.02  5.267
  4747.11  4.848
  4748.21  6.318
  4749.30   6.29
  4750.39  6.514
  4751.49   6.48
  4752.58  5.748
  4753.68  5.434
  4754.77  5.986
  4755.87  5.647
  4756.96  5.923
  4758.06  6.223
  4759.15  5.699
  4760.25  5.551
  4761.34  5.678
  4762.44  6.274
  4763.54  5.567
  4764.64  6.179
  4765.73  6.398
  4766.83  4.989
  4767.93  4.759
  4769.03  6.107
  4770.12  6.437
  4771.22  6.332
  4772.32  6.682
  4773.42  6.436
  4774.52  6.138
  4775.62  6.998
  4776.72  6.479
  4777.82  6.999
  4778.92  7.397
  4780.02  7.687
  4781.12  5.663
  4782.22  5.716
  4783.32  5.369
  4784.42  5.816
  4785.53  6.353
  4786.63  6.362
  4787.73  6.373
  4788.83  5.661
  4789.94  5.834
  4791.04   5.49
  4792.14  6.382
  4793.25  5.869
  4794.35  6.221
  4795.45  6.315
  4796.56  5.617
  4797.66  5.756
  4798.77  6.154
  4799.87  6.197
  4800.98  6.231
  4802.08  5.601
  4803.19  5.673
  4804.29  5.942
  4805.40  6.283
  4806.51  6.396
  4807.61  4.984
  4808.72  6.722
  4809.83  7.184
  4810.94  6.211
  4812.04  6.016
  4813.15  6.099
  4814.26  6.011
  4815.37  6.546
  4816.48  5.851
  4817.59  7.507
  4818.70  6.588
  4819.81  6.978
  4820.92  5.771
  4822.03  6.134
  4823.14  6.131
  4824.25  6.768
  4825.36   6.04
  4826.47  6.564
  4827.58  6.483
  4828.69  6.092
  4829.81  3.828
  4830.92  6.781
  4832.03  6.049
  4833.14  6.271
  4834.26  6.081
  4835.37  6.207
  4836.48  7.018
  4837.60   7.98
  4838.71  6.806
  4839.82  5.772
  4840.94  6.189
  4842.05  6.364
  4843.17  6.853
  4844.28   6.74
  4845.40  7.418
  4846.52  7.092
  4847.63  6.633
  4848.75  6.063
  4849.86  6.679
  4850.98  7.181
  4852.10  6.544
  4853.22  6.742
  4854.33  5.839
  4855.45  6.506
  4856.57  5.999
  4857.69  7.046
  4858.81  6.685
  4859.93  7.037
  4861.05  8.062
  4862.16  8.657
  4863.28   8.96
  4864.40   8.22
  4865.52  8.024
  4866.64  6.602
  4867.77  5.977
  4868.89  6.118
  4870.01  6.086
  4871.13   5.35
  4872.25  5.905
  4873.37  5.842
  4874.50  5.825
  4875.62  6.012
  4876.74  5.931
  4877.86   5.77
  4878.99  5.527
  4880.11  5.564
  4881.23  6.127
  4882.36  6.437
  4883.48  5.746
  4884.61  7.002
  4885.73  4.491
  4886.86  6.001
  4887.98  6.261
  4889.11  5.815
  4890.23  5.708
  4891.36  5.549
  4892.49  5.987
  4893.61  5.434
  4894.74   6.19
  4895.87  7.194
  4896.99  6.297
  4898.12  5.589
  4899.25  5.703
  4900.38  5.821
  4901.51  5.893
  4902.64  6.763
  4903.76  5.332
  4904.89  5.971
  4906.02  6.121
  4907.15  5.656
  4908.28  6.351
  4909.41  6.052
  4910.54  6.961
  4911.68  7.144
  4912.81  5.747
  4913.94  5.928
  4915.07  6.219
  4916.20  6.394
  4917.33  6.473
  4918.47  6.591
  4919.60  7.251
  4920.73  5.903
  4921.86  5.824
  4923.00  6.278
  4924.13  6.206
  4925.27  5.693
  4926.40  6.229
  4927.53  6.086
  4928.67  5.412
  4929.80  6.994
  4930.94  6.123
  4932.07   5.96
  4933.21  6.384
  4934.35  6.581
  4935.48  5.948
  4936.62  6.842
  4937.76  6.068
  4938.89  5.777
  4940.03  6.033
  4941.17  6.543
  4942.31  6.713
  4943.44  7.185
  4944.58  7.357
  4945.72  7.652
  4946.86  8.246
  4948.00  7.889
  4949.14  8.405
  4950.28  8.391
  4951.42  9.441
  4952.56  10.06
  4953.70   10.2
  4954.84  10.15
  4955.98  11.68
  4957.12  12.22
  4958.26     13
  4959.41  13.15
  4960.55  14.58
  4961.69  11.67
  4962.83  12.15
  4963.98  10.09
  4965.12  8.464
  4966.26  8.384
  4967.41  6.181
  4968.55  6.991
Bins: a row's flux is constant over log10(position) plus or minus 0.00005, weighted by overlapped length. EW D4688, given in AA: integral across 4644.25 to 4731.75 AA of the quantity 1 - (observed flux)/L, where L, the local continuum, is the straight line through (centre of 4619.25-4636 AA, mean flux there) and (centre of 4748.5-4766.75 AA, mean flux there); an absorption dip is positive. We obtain -2.2 AA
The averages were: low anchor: 5.72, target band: 5.98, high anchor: 5.95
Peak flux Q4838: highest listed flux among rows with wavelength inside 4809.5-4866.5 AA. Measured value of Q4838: 8.96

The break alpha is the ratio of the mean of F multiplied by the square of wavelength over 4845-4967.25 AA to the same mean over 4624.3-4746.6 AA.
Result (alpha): 1.30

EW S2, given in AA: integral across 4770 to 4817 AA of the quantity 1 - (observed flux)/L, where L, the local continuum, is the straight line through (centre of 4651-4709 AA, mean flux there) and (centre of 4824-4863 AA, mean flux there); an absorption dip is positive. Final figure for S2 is 1.8 AA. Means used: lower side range 6.02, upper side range 6.62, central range 6.19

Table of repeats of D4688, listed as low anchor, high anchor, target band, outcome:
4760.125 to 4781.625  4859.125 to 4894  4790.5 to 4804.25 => 0.7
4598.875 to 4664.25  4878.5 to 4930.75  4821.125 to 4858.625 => -2.7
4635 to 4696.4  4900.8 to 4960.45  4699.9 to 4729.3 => 1.7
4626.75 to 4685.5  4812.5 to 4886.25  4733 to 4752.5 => 0.4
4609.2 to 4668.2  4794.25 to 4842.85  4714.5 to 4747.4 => 0.2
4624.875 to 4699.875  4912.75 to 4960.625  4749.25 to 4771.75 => 2.1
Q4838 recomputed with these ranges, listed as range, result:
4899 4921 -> 7.251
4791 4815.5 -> 7.184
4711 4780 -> 7.397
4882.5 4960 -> 13.15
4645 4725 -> 7.549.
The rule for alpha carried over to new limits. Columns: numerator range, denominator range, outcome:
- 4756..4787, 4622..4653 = 1.13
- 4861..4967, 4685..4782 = 1.27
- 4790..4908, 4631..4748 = 1.13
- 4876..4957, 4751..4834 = 1.14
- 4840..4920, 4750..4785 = 1.09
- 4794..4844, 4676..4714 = 1.08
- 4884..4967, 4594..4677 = 1.42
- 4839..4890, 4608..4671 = 1.23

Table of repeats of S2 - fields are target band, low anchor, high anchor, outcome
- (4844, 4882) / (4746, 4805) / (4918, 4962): 2.3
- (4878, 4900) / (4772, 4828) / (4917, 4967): 4.3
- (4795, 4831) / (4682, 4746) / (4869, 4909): -1.1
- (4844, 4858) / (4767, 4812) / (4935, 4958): 0.6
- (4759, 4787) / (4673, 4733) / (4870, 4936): -0.5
